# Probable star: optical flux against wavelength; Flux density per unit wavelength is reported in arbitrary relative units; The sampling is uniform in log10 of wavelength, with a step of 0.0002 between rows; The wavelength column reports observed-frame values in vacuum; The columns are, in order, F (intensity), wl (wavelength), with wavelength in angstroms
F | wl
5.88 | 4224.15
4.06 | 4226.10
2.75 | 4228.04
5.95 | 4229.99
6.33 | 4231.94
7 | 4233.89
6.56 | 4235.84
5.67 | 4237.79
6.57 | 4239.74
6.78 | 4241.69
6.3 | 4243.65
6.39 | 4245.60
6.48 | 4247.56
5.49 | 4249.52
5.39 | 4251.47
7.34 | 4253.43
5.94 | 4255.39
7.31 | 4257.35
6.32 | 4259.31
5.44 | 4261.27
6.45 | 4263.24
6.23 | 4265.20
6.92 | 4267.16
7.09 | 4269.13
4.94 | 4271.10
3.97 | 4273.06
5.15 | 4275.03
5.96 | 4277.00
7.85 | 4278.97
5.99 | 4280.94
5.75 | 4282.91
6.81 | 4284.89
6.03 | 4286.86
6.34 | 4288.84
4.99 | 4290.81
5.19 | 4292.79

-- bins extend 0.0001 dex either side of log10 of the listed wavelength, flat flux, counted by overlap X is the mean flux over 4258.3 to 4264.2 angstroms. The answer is 6.07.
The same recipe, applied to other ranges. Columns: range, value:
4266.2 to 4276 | 5.61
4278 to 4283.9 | 6.53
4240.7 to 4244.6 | 6.54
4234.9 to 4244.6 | 6.38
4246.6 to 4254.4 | 6.17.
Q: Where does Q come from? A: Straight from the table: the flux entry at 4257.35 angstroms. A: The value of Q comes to 7.31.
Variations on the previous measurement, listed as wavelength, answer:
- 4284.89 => 6.81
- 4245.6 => 6.39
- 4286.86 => 6.03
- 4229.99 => 5.95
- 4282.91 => 5.75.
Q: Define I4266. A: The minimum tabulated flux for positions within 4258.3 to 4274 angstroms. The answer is 3.97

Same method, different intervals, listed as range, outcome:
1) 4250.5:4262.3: 5.39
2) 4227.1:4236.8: 2.75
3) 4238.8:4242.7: 6.57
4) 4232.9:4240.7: 5.67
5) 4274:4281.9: 5.15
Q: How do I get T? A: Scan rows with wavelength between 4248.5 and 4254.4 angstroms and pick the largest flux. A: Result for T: 7.34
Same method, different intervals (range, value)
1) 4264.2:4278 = 7.09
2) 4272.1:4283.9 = 7.85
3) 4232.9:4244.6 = 7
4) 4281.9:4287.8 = 6.81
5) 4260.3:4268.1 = 6.92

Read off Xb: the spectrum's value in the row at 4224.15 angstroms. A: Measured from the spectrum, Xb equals 5.88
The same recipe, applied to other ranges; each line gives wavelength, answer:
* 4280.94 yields 5.99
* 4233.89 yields 7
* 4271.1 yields 4.94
